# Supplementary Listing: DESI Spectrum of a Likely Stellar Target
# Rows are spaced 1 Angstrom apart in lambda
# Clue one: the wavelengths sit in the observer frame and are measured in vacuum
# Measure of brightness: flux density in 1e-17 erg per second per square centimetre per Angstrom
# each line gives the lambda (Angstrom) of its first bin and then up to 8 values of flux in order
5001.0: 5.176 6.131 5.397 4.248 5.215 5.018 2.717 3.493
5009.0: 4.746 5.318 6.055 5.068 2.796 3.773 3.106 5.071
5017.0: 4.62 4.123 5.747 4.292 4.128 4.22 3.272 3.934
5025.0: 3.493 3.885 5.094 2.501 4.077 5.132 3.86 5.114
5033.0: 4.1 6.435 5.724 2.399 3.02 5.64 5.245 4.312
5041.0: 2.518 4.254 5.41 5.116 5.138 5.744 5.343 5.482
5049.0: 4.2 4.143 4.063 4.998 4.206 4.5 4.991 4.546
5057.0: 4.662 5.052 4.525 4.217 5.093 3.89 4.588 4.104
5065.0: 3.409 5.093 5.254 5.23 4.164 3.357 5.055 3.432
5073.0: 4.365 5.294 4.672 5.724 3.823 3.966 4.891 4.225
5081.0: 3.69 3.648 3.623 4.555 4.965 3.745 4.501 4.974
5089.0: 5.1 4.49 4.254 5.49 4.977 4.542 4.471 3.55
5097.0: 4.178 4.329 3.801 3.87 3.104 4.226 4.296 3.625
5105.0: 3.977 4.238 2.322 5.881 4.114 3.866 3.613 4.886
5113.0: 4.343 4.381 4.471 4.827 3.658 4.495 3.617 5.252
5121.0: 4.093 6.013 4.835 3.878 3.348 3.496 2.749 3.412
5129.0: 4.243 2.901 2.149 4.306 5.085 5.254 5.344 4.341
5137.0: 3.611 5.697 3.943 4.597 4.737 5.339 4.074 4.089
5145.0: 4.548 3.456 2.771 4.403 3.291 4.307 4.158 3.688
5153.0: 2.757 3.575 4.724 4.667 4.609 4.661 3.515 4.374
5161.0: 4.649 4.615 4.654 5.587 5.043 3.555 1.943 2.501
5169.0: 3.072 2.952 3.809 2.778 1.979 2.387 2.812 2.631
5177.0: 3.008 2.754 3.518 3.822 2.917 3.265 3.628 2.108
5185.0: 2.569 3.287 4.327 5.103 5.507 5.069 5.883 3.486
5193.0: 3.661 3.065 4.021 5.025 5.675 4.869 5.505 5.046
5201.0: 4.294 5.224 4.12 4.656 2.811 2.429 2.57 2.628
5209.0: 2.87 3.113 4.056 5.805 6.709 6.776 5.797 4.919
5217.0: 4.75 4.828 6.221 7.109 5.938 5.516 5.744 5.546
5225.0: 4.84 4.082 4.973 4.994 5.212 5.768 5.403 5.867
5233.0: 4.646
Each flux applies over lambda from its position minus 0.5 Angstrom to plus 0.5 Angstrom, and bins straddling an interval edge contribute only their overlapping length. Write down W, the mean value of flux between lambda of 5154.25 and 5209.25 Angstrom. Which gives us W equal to 3.83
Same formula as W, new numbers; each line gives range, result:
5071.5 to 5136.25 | 4.24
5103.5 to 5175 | 4.02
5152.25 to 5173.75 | 3.79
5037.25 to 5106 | 4.46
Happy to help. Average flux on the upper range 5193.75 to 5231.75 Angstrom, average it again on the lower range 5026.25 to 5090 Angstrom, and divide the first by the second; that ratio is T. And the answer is 1.07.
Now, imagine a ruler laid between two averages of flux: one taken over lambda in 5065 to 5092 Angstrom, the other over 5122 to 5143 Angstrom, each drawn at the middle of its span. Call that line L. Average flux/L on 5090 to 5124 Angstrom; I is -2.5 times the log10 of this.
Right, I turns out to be 0.01 mag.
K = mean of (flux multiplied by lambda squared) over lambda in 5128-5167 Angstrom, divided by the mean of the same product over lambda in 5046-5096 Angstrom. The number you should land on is 0.96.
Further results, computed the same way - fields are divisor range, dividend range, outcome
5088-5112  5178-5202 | 1.02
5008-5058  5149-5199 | 0.90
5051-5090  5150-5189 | 0.84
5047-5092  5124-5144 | 0.94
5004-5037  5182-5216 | 1.07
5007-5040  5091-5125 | 1.02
